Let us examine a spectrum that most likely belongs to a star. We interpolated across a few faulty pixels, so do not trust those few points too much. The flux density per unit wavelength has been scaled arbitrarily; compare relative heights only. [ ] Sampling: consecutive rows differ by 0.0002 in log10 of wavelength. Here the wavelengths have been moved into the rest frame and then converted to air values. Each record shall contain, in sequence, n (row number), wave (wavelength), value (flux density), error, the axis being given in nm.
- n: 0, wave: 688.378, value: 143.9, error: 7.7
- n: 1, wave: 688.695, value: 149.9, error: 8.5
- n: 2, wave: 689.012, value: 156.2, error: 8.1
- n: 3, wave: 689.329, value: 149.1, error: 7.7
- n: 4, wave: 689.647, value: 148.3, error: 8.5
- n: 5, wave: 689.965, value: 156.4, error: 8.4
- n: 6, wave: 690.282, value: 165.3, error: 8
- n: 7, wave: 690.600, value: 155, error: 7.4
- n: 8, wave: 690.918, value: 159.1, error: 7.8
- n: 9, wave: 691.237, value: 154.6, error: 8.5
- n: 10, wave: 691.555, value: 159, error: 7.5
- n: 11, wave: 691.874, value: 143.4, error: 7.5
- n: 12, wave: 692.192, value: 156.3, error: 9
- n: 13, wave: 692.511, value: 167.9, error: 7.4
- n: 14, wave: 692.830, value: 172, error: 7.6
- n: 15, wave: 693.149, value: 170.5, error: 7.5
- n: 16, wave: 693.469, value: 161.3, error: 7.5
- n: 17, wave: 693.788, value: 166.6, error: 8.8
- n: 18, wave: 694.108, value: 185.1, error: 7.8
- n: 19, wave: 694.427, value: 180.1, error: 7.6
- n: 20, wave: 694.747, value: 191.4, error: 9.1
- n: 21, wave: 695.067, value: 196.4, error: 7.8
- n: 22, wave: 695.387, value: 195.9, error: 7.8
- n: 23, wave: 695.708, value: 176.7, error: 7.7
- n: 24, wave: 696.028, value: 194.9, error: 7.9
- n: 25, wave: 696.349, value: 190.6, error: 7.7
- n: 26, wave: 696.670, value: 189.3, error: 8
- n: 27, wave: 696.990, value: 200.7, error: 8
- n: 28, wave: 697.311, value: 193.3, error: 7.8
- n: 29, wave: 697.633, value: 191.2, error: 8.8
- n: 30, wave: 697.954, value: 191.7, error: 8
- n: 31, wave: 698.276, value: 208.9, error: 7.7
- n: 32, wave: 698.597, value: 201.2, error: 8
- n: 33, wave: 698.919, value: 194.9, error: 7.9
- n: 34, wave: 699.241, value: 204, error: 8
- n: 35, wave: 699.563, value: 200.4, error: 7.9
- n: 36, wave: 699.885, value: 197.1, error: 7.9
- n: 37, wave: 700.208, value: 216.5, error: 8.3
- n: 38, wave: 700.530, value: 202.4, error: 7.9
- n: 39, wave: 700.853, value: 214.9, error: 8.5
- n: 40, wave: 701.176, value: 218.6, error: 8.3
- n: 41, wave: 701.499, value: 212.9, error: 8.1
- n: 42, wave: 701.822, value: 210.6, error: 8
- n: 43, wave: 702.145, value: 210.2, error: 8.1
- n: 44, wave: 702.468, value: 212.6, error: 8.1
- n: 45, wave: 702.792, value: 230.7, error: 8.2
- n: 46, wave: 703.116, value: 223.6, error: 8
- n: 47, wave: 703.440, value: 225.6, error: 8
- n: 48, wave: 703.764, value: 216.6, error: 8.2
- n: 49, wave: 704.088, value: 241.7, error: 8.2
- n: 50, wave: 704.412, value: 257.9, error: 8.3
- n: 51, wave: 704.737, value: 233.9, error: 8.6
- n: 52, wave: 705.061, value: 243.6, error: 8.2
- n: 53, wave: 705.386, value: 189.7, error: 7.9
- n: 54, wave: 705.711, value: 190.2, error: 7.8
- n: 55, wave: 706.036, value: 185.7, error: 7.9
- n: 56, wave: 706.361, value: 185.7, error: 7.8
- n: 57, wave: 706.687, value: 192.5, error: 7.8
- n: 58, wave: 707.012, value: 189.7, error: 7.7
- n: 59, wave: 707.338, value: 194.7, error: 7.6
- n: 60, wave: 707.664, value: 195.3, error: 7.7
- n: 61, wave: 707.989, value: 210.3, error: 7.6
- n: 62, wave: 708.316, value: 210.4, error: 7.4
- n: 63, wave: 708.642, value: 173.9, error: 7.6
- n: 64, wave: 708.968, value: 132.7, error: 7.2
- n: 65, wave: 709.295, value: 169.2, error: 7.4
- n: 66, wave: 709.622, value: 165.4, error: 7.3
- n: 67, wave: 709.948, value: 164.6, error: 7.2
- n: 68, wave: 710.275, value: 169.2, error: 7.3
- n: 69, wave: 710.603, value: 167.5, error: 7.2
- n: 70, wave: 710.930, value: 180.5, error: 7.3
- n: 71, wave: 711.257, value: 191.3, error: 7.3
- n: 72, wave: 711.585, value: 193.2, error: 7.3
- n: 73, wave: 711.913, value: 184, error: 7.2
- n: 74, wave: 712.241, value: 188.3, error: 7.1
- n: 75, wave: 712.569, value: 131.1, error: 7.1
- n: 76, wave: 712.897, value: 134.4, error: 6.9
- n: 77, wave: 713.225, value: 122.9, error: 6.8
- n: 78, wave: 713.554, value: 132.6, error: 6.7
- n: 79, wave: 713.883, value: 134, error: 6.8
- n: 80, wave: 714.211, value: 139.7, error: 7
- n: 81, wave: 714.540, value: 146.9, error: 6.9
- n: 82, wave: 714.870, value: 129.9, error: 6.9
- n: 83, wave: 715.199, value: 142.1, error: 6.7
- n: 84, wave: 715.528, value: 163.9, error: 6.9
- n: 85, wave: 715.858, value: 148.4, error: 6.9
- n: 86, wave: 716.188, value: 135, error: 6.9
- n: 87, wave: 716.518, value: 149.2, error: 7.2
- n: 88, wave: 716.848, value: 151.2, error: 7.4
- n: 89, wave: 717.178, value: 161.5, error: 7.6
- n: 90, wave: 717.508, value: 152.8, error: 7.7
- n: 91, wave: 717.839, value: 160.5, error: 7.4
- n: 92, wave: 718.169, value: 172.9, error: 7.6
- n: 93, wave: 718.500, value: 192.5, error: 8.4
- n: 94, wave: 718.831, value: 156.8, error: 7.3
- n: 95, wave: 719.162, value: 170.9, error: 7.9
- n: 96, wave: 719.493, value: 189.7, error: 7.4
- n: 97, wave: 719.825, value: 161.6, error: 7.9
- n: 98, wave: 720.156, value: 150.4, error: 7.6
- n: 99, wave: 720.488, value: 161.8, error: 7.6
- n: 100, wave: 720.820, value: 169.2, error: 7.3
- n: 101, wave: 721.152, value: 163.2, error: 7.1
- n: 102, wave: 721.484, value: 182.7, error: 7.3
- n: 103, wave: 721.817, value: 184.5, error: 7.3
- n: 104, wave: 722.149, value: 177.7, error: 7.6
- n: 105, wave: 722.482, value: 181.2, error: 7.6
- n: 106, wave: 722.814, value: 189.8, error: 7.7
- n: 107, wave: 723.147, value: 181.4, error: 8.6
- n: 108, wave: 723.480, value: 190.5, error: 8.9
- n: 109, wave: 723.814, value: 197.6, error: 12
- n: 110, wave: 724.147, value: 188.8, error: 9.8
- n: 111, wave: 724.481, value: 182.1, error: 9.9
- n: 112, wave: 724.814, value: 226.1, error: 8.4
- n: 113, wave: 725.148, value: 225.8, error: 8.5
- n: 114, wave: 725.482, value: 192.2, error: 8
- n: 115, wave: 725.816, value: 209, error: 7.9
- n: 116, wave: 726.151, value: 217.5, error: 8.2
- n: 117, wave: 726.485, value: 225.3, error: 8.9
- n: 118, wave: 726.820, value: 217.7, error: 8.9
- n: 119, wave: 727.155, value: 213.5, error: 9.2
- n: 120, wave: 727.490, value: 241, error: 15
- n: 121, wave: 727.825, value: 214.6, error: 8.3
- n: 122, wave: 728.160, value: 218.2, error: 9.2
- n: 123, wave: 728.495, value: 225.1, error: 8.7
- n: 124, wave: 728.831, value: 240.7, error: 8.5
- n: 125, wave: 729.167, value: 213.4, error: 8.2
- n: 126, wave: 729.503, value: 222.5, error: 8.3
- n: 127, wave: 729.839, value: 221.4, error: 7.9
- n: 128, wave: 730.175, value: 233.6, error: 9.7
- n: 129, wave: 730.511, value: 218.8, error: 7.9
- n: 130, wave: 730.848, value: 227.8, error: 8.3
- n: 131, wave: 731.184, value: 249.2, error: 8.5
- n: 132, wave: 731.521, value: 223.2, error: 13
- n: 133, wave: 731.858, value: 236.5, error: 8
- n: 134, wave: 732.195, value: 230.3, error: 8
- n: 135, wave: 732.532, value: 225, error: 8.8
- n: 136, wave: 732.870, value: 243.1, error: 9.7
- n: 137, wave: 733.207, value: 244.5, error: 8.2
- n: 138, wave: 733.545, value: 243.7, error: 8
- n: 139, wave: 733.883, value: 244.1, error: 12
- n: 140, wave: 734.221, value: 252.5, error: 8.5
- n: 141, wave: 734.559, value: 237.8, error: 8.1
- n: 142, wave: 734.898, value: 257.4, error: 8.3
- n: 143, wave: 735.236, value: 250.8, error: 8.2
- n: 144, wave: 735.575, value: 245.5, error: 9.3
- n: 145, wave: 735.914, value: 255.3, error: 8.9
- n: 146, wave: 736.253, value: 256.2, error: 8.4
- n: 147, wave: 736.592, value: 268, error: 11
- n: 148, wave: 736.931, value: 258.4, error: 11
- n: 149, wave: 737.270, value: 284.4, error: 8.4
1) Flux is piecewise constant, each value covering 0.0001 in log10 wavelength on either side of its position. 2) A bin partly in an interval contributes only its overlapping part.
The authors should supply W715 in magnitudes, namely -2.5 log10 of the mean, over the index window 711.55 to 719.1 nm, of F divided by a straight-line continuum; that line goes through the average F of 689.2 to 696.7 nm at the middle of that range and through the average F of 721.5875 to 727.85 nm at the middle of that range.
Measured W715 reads 0.25 mag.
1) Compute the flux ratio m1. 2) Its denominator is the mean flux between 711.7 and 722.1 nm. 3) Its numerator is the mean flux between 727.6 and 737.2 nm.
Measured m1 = 1.51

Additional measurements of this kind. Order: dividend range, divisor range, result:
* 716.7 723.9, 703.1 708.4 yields 0.82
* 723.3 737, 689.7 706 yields 1.18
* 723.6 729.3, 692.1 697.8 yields 1.17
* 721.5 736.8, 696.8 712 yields 1.12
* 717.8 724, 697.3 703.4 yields 0.85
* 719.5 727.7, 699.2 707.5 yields 0.91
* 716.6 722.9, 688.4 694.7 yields 1.05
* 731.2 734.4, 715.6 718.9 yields 1.51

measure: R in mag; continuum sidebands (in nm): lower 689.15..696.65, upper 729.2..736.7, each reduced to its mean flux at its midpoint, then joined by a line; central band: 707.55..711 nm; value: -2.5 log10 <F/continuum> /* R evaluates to 0.13 mag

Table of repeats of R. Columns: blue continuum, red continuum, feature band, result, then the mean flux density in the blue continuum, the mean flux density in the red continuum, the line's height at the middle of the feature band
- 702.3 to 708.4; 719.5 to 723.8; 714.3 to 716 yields 0.29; 212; 176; 190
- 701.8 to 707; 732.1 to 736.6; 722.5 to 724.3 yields 0.24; 215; 246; 235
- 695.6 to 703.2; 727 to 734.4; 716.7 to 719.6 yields 0.30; 204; 231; 220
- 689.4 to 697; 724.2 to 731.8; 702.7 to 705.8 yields -0.21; 172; 221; 187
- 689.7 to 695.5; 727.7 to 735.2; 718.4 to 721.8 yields 0.25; 168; 233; 214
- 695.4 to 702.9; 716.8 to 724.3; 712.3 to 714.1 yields 0.34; 202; 174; 184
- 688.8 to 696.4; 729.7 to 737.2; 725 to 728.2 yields 0.06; 168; 243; 230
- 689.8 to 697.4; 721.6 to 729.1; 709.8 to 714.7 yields 0.21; 174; 206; 193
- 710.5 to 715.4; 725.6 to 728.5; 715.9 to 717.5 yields 0.15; 154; 219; 172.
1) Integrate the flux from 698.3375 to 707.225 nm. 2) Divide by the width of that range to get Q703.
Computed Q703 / 211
